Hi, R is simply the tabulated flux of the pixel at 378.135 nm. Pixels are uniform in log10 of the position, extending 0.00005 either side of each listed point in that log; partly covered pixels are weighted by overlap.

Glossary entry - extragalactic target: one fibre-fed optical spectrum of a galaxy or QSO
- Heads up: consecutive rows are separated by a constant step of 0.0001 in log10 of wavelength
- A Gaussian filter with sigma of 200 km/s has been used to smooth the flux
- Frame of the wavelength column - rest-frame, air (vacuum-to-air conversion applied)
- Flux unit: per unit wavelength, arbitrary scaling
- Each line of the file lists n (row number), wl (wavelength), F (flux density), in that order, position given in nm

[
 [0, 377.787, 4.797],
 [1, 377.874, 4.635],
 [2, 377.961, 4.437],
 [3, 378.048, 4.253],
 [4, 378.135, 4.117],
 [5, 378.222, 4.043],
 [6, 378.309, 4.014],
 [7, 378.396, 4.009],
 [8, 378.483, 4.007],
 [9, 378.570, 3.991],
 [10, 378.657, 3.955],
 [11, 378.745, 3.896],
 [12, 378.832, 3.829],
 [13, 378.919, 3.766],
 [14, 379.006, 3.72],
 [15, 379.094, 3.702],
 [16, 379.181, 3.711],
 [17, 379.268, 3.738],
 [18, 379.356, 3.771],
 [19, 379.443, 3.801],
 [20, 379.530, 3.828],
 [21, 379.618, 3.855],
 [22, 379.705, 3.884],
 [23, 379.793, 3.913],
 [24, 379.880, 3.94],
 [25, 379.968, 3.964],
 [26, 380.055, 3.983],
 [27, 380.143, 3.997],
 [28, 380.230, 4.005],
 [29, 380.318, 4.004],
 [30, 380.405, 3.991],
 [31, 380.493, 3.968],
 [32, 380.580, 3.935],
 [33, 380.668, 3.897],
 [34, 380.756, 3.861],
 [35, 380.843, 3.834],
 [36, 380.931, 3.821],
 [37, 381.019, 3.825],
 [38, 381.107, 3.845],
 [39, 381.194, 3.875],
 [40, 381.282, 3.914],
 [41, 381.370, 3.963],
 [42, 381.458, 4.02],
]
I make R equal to 4.117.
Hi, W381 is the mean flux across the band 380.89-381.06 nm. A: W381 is 3.82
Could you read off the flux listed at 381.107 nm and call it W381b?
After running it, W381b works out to 3.845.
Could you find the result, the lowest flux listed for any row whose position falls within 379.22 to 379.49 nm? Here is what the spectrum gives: 3.738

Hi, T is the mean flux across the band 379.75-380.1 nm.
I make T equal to 3.95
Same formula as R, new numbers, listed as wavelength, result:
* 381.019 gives 3.825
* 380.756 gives 3.861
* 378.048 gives 4.253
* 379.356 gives 3.771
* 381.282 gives 3.914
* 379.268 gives 3.738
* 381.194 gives 3.875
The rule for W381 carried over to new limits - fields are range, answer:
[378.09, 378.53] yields 4.04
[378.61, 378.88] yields 3.89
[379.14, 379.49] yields 3.76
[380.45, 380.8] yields 3.92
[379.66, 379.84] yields 3.91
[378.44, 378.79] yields 3.96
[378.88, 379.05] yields 3.74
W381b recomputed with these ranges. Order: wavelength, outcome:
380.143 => 3.997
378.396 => 4.009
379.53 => 3.828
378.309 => 4.014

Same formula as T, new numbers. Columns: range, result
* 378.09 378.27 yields 4.09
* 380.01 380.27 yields 4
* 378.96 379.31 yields 3.72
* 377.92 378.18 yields 4.27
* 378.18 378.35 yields 4.03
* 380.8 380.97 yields 3.82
